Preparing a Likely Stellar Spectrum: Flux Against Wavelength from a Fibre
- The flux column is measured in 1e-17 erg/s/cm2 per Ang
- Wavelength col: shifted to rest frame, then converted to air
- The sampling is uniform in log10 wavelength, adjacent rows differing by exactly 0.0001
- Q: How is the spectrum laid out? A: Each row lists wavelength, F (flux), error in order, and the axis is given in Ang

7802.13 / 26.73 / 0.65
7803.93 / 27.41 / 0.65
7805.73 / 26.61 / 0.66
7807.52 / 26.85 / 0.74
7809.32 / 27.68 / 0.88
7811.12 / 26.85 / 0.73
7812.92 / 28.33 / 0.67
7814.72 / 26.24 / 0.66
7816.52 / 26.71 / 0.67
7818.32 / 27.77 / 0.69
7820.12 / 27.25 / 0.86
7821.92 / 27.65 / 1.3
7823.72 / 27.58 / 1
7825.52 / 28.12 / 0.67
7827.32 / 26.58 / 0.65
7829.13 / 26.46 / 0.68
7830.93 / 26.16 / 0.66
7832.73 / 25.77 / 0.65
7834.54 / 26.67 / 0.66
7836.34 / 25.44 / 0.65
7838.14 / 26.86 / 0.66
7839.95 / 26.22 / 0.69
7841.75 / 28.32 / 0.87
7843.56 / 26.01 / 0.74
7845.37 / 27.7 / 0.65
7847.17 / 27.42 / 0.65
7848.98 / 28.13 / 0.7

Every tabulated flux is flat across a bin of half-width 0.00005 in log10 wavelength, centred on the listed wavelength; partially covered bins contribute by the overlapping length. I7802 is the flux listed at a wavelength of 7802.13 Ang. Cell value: 26.73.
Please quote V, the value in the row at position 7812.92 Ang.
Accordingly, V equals 28.33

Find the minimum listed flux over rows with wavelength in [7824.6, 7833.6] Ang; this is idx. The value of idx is 25.77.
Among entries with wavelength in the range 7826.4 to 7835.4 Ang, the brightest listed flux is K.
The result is 26.67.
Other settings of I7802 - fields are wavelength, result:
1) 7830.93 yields 26.16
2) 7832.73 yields 25.77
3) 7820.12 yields 27.25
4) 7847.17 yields 27.42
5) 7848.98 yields 28.13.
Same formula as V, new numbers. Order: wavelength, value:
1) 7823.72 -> 27.58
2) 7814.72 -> 26.24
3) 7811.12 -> 26.85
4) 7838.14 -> 26.86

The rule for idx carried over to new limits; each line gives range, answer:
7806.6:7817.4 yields 26.24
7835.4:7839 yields 25.44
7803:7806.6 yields 26.61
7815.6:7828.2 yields 26.58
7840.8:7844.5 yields 26.01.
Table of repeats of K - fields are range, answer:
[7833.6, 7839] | 26.86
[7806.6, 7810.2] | 27.68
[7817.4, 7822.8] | 27.77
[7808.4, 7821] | 28.33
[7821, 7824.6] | 27.65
